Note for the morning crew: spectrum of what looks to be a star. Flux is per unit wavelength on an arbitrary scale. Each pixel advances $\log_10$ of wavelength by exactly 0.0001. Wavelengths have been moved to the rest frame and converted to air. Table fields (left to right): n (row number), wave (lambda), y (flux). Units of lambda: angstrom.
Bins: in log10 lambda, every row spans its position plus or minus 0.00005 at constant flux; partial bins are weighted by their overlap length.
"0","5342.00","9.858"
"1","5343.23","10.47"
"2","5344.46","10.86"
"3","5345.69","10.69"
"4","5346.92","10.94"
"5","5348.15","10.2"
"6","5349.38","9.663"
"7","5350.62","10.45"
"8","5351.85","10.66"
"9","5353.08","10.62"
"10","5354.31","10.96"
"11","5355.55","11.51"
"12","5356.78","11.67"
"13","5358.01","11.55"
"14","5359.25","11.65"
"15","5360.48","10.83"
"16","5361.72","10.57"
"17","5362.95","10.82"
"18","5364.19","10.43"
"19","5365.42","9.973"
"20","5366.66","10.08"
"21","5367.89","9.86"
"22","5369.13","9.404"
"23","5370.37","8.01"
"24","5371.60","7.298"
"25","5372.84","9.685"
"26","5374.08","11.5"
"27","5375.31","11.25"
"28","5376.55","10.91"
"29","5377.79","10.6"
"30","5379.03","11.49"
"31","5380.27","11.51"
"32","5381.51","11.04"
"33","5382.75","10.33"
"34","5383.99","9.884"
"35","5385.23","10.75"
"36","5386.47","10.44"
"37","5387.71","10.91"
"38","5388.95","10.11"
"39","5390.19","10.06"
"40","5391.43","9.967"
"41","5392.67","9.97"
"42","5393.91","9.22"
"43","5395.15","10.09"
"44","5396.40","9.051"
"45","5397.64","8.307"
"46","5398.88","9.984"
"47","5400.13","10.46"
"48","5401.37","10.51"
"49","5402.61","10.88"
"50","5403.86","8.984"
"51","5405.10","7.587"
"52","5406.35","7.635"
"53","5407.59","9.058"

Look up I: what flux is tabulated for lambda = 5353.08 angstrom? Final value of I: 10.62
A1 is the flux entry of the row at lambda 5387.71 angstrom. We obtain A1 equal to 10.91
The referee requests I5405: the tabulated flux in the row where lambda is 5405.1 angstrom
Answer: 7.587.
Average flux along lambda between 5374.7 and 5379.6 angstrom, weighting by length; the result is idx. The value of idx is 11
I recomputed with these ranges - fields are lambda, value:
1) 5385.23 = 10.75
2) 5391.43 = 9.967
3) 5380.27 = 11.51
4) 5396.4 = 9.051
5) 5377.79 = 10.6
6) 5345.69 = 10.69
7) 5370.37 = 8.01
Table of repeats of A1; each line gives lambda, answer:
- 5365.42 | 9.973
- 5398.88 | 9.984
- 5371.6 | 7.298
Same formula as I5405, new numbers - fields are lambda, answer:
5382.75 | 10.33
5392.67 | 9.97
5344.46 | 10.86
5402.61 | 10.88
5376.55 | 10.91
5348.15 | 10.2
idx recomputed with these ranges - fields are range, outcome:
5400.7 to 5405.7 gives 9.52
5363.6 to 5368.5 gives 10.1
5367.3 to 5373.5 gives 8.85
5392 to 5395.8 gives 9.75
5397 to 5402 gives 9.83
